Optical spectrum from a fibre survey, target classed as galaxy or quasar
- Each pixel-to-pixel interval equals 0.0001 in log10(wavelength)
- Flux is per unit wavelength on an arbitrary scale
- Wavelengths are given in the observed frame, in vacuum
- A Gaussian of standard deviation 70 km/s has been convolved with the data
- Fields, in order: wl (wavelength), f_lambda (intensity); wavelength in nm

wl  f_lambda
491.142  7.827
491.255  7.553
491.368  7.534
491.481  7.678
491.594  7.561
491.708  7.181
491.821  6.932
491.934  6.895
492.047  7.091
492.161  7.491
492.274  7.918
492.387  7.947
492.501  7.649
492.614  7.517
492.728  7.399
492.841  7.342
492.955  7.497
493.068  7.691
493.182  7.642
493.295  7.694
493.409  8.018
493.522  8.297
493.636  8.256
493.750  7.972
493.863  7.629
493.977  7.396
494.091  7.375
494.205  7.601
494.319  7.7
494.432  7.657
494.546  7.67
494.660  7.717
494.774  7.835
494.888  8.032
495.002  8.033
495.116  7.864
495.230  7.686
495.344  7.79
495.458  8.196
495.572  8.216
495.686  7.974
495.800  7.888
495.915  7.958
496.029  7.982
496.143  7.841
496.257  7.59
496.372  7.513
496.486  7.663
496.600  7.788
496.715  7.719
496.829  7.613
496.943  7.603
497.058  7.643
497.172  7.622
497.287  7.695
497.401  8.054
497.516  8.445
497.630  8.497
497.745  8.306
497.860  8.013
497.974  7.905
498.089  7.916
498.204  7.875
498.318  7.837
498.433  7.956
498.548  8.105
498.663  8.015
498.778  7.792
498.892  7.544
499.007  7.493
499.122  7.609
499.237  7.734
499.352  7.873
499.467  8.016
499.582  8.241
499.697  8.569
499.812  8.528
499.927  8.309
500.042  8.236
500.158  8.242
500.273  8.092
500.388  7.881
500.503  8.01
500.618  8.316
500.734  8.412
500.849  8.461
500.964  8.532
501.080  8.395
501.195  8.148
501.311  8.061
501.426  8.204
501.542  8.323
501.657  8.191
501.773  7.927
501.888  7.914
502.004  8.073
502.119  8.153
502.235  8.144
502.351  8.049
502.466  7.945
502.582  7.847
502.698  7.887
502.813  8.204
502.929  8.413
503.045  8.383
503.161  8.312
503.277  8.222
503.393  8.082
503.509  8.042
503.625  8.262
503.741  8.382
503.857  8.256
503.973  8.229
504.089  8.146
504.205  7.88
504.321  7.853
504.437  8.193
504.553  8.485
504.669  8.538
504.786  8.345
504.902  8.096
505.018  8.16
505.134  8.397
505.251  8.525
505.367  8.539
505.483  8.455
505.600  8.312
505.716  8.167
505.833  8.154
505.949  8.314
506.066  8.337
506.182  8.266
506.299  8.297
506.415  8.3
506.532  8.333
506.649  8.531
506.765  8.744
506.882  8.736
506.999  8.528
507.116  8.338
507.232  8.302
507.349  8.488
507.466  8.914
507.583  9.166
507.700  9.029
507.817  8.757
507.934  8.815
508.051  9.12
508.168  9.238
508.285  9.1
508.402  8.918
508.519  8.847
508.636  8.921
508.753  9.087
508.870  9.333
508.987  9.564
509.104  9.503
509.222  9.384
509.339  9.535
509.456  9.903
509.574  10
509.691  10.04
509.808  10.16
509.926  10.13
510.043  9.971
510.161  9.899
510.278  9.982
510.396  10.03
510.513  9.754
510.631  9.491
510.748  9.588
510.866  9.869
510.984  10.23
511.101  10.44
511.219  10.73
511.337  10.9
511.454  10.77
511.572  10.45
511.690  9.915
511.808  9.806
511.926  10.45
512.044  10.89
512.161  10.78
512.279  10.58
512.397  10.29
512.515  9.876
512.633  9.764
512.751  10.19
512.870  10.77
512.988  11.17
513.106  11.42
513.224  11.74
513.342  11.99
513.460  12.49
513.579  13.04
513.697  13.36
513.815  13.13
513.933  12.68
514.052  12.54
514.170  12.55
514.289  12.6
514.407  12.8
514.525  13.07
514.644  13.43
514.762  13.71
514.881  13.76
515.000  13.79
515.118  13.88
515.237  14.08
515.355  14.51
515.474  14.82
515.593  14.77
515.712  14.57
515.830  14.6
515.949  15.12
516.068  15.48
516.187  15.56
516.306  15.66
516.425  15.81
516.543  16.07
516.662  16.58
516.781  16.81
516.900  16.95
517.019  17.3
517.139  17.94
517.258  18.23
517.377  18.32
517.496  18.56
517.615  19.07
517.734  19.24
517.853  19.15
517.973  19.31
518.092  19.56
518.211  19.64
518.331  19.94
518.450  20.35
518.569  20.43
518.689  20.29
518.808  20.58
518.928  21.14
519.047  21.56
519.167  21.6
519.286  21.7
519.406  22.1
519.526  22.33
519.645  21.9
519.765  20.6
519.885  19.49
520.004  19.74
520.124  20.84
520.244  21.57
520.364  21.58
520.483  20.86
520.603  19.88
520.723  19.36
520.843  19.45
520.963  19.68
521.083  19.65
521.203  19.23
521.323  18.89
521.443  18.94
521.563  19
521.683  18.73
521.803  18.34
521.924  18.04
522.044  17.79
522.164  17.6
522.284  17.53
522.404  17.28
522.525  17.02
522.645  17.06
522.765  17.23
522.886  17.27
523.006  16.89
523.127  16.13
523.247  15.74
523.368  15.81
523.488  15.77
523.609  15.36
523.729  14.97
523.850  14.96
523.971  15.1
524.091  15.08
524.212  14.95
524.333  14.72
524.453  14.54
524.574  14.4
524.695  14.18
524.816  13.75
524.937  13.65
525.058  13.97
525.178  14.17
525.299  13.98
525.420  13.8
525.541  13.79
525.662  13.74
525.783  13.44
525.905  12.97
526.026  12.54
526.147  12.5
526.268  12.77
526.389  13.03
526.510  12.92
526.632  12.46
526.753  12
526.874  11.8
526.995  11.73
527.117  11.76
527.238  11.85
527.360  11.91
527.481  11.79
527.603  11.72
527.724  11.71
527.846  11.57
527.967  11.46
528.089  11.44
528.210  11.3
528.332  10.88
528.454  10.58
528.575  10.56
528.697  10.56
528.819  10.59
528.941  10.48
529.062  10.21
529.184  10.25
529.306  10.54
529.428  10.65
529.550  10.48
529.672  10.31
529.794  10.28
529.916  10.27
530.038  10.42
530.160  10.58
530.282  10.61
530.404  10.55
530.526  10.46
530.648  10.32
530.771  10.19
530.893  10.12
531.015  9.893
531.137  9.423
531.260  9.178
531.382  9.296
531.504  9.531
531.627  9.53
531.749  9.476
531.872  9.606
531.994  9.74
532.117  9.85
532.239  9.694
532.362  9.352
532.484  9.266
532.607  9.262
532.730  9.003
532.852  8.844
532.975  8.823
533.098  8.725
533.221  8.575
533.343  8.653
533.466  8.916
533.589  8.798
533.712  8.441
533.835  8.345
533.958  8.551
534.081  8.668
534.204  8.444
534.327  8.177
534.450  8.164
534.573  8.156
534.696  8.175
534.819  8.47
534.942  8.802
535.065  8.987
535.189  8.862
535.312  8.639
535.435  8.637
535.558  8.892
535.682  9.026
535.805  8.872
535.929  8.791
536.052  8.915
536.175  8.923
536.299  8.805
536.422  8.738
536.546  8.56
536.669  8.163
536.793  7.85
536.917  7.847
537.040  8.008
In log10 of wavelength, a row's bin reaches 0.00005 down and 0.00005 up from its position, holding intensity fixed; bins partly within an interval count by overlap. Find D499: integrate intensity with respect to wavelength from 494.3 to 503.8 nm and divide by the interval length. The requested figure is 8.01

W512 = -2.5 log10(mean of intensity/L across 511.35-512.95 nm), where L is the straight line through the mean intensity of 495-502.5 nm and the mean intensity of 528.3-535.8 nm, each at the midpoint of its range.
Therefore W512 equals -0.20 mag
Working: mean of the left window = 8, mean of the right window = 9.48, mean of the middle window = 10.4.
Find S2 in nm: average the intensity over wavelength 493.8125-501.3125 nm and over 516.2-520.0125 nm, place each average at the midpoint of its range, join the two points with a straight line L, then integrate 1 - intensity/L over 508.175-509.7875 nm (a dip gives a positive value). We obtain 0.55 nm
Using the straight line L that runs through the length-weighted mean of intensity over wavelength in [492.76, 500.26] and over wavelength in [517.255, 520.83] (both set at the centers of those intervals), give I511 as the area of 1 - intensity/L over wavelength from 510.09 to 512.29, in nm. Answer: 0.79 nm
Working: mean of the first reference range 7.88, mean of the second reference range 20.3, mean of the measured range 10.2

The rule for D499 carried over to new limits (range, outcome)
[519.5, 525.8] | 17.2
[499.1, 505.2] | 8.18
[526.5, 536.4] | 9.86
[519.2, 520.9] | 20.8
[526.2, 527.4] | 12.2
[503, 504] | 8.24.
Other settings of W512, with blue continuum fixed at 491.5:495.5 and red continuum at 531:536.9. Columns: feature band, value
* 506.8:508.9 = -0.10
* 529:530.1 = -0.19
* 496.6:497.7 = -0.01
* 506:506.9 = -0.05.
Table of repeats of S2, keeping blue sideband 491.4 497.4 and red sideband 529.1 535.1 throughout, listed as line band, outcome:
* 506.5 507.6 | -0.04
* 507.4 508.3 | -0.08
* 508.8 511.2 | -0.41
